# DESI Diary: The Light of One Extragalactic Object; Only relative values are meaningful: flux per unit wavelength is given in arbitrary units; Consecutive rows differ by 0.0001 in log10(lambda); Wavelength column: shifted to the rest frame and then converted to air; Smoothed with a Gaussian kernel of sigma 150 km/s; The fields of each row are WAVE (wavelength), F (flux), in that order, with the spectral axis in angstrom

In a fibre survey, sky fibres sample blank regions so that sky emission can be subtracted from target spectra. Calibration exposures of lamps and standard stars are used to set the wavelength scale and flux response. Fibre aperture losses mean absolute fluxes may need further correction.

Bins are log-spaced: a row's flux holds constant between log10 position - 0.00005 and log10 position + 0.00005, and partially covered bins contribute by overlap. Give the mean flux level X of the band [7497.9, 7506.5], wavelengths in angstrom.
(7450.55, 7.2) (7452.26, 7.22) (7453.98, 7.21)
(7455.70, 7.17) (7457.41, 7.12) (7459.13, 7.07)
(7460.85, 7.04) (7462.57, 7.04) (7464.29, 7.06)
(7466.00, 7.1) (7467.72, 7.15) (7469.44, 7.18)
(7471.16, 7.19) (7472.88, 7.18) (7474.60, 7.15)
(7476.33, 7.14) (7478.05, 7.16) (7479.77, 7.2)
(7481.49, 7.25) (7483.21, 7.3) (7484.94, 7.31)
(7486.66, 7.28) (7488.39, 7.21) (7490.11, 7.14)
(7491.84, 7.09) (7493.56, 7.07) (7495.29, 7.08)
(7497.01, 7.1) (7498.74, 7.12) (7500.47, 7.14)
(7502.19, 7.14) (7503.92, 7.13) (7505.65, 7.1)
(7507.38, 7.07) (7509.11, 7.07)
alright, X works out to 7.13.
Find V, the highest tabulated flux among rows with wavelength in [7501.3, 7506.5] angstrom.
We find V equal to 7.14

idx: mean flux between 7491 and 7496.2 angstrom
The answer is 7.09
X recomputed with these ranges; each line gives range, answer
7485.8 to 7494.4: 7.16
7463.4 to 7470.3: 7.13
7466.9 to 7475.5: 7.16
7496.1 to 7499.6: 7.11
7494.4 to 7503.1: 7.12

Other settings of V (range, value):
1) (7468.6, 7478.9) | 7.19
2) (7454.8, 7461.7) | 7.17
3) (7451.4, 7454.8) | 7.22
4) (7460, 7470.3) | 7.18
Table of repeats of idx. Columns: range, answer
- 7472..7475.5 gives 7.15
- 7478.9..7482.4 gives 7.24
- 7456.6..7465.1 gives 7.06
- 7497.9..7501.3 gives 7.12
